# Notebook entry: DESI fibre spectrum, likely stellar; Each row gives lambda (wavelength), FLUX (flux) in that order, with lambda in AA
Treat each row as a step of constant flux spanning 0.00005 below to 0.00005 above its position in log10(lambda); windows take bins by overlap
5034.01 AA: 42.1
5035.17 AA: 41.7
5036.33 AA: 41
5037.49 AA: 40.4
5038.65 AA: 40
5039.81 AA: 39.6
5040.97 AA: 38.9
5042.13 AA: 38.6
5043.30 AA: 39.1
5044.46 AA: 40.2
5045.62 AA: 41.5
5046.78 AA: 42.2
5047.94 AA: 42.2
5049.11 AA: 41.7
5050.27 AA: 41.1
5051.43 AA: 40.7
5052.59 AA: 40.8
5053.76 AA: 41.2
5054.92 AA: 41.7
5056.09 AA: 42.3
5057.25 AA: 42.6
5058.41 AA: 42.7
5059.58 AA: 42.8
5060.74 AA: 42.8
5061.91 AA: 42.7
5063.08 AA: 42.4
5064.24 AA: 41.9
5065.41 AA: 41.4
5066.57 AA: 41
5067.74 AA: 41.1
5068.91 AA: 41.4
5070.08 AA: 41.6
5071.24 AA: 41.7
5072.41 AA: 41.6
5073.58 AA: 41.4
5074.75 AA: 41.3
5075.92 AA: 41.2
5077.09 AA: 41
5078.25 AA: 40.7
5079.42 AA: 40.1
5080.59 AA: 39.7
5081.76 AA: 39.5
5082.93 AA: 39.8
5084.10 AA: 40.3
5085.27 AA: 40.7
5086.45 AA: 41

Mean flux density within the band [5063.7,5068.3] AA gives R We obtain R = 41.3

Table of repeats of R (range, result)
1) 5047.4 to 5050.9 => 41.6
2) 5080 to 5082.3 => 39.6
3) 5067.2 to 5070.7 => 41.4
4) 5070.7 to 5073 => 41.6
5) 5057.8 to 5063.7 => 42.7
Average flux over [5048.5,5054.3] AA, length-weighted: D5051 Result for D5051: 41.1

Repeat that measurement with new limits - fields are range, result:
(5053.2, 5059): 42.1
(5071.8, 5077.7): 41.3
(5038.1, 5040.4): 39.8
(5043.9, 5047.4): 41.4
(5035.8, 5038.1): 40.7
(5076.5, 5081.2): 40.4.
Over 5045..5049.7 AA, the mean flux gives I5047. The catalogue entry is 41.9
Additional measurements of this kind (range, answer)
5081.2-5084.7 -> 39.9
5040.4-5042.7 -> 38.8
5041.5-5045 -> 39.2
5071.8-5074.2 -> 41.4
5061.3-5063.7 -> 42.5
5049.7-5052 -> 41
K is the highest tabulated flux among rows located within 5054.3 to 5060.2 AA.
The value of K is 42.8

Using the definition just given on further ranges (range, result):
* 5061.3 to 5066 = 42.7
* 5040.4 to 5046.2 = 41.5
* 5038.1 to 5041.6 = 40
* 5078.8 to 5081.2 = 40.1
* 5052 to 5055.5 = 41.7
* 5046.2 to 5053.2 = 42.2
